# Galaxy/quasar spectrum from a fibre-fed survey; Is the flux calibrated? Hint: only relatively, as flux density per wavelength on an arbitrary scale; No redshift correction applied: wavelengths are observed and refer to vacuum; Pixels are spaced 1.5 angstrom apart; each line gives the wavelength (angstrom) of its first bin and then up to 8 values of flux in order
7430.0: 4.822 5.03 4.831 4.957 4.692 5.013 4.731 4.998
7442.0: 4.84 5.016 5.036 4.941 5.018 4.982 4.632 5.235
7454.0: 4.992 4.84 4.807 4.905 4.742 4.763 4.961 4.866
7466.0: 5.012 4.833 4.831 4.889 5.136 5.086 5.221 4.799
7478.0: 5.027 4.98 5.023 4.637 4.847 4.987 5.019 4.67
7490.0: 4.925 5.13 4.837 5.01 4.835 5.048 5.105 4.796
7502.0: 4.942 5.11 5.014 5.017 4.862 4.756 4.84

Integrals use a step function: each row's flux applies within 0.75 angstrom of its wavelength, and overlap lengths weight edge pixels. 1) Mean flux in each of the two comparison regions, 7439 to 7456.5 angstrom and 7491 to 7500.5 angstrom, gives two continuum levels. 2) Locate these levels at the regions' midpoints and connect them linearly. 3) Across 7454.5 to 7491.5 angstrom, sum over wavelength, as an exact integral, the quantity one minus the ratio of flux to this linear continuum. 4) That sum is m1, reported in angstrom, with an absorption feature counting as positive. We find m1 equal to 0.4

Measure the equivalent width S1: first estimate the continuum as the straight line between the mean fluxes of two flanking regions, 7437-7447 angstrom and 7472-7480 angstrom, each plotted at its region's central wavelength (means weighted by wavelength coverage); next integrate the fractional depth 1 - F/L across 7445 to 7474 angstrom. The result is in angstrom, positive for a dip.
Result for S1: 0.4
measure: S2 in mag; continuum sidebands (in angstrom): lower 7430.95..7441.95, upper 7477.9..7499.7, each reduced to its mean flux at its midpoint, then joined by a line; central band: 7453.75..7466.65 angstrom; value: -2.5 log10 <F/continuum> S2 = 0.01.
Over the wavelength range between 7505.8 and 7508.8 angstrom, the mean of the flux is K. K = 4.94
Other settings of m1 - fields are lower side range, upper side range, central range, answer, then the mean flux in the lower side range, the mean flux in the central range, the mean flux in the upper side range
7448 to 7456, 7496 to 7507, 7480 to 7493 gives 0.2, 4.95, 4.9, 4.99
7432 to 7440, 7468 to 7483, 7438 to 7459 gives -0.2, 4.86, 4.93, 4.97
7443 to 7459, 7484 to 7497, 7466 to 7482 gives -0.1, 4.95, 4.98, 4.92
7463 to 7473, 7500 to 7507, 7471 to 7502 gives 0.0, 4.93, 4.96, 4.98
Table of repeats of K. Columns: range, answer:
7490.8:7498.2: 4.97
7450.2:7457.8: 4.9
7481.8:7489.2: 4.83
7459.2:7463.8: 4.82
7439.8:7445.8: 4.97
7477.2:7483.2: 4.92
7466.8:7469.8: 4.83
